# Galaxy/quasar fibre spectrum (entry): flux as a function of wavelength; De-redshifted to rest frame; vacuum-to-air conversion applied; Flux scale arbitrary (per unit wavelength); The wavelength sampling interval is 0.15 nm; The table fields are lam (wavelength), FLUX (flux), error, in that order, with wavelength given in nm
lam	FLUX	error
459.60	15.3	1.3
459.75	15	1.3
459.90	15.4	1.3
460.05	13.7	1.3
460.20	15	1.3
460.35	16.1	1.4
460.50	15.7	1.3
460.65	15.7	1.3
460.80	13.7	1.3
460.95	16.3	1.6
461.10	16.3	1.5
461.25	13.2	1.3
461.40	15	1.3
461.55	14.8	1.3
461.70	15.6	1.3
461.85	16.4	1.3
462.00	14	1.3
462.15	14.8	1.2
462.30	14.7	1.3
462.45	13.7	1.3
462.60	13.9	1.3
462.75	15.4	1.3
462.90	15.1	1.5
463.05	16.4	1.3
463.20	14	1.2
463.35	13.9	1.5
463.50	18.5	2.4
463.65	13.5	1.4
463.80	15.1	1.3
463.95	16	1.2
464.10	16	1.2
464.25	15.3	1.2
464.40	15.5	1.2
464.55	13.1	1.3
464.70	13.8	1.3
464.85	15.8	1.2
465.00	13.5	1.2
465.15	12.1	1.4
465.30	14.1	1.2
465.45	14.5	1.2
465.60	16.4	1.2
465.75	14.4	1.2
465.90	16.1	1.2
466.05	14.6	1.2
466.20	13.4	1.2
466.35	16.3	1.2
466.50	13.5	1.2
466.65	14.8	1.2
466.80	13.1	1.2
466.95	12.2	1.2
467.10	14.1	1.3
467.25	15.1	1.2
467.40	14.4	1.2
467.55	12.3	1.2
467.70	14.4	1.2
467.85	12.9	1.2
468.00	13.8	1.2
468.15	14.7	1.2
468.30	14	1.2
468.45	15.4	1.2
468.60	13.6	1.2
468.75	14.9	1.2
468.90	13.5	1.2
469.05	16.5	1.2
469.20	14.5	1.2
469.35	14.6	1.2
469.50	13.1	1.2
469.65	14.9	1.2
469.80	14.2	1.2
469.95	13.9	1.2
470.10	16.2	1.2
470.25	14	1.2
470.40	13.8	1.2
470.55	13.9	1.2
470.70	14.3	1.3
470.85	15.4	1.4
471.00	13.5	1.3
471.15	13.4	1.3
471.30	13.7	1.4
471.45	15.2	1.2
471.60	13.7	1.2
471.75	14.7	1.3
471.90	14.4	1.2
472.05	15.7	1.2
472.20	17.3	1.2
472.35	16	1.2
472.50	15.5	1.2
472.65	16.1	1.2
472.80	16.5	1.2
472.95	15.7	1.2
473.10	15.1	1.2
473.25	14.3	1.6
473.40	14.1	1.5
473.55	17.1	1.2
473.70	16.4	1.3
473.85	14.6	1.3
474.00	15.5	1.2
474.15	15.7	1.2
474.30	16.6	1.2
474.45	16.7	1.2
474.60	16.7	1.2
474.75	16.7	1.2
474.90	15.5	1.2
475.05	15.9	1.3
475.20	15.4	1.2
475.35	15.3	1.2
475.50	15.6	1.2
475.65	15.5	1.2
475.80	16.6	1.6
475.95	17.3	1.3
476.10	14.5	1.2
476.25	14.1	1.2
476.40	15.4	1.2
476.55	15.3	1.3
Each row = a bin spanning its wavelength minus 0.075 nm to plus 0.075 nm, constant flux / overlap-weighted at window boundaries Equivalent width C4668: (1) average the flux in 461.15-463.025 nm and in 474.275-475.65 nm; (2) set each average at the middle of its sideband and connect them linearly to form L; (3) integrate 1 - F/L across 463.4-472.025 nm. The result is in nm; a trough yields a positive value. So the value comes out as 0.49 nm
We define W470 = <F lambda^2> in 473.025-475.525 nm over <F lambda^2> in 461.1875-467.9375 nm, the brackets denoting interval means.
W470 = 1.12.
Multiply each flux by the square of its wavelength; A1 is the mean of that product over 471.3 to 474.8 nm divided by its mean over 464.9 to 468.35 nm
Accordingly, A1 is 1.1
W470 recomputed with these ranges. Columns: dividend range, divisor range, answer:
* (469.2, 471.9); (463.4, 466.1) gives 0.98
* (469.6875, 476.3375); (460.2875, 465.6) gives 1.07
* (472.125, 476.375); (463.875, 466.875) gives 1.12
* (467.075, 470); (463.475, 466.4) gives 0.98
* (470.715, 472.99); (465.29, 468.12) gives 1.08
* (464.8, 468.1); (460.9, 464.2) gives 0.95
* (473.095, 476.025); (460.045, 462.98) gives 1.12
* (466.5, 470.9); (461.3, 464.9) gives 0.97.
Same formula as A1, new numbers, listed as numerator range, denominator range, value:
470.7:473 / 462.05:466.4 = 1.05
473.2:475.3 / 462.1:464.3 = 1.10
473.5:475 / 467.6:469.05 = 1.16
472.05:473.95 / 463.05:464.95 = 1.08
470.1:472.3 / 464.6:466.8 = 1.03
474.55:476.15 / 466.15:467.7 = 1.18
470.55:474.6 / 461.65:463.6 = 1.06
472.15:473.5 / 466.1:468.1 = 1.15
